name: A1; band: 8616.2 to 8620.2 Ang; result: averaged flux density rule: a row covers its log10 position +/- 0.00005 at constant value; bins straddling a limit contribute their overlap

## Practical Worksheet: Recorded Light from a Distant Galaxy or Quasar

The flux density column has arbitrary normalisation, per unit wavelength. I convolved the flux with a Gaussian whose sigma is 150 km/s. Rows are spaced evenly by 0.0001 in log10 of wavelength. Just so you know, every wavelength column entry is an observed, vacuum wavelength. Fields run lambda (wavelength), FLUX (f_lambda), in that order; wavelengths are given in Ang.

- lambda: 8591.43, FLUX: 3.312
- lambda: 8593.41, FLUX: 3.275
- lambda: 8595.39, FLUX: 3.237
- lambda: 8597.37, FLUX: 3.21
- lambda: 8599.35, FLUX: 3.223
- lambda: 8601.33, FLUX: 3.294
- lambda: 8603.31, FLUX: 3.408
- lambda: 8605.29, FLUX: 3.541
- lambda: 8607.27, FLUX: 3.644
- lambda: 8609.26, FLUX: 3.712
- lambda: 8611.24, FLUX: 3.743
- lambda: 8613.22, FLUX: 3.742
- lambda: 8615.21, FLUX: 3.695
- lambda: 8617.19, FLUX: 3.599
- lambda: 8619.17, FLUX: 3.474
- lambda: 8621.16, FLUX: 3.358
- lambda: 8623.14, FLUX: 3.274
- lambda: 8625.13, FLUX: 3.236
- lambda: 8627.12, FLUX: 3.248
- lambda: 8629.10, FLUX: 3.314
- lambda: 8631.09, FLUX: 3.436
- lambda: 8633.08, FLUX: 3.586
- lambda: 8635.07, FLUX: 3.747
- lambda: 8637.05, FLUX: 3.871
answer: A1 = 3.54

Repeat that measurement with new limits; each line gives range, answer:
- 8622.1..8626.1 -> 3.26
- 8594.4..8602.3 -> 3.24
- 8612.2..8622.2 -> 3.57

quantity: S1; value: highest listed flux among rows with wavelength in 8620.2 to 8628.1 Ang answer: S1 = 3.358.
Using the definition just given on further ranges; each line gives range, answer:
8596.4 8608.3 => 3.644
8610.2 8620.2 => 3.743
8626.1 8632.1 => 3.436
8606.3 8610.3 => 3.712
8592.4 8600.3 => 3.275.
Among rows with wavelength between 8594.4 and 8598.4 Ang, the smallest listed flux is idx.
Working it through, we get 3.21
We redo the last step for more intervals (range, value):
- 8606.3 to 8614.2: 3.644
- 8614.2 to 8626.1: 3.236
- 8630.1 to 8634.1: 3.436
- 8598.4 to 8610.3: 3.223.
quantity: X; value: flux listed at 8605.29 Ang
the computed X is 3.541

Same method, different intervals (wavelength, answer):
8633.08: 3.586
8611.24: 3.743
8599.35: 3.223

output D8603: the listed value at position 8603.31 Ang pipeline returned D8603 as 3.408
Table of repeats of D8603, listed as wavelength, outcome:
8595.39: 3.237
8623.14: 3.274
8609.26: 3.712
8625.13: 3.236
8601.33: 3.294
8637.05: 3.871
